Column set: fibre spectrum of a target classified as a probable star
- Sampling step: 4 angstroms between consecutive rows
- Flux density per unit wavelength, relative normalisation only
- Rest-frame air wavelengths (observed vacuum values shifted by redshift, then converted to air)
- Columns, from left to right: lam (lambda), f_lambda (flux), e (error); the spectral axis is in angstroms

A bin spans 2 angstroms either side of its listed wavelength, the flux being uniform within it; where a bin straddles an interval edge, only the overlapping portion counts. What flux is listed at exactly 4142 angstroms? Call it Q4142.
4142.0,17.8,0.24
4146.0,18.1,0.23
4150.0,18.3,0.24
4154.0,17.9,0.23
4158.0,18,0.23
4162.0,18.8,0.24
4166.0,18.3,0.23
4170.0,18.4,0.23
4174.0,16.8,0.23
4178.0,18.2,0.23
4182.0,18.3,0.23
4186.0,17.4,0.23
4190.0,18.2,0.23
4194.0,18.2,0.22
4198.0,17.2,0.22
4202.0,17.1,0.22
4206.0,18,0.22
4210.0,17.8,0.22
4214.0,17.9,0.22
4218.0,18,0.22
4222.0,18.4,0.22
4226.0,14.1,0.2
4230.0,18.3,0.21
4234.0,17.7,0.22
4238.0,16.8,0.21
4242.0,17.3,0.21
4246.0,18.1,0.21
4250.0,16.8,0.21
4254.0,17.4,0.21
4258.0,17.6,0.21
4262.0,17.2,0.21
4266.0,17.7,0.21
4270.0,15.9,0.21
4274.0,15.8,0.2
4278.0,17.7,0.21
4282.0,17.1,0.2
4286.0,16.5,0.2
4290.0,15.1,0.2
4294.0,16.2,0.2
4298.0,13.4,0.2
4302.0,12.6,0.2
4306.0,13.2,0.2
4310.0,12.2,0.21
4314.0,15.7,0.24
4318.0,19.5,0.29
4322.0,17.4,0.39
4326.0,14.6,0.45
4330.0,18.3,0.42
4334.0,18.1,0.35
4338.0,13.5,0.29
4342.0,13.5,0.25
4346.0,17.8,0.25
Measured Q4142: 17.8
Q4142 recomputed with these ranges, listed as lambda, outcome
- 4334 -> 18.1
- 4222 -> 18.4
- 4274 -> 15.8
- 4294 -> 16.2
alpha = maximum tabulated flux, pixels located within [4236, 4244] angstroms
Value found 17.3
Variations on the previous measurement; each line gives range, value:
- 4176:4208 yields 18.3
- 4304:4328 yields 19.5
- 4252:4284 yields 17.7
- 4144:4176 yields 18.8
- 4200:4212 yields 18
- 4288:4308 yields 16.2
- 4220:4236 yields 18.4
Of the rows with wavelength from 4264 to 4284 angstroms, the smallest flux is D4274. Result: 15.8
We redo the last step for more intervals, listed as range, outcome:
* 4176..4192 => 17.4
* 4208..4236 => 14.1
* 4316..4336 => 14.6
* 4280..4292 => 15.1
